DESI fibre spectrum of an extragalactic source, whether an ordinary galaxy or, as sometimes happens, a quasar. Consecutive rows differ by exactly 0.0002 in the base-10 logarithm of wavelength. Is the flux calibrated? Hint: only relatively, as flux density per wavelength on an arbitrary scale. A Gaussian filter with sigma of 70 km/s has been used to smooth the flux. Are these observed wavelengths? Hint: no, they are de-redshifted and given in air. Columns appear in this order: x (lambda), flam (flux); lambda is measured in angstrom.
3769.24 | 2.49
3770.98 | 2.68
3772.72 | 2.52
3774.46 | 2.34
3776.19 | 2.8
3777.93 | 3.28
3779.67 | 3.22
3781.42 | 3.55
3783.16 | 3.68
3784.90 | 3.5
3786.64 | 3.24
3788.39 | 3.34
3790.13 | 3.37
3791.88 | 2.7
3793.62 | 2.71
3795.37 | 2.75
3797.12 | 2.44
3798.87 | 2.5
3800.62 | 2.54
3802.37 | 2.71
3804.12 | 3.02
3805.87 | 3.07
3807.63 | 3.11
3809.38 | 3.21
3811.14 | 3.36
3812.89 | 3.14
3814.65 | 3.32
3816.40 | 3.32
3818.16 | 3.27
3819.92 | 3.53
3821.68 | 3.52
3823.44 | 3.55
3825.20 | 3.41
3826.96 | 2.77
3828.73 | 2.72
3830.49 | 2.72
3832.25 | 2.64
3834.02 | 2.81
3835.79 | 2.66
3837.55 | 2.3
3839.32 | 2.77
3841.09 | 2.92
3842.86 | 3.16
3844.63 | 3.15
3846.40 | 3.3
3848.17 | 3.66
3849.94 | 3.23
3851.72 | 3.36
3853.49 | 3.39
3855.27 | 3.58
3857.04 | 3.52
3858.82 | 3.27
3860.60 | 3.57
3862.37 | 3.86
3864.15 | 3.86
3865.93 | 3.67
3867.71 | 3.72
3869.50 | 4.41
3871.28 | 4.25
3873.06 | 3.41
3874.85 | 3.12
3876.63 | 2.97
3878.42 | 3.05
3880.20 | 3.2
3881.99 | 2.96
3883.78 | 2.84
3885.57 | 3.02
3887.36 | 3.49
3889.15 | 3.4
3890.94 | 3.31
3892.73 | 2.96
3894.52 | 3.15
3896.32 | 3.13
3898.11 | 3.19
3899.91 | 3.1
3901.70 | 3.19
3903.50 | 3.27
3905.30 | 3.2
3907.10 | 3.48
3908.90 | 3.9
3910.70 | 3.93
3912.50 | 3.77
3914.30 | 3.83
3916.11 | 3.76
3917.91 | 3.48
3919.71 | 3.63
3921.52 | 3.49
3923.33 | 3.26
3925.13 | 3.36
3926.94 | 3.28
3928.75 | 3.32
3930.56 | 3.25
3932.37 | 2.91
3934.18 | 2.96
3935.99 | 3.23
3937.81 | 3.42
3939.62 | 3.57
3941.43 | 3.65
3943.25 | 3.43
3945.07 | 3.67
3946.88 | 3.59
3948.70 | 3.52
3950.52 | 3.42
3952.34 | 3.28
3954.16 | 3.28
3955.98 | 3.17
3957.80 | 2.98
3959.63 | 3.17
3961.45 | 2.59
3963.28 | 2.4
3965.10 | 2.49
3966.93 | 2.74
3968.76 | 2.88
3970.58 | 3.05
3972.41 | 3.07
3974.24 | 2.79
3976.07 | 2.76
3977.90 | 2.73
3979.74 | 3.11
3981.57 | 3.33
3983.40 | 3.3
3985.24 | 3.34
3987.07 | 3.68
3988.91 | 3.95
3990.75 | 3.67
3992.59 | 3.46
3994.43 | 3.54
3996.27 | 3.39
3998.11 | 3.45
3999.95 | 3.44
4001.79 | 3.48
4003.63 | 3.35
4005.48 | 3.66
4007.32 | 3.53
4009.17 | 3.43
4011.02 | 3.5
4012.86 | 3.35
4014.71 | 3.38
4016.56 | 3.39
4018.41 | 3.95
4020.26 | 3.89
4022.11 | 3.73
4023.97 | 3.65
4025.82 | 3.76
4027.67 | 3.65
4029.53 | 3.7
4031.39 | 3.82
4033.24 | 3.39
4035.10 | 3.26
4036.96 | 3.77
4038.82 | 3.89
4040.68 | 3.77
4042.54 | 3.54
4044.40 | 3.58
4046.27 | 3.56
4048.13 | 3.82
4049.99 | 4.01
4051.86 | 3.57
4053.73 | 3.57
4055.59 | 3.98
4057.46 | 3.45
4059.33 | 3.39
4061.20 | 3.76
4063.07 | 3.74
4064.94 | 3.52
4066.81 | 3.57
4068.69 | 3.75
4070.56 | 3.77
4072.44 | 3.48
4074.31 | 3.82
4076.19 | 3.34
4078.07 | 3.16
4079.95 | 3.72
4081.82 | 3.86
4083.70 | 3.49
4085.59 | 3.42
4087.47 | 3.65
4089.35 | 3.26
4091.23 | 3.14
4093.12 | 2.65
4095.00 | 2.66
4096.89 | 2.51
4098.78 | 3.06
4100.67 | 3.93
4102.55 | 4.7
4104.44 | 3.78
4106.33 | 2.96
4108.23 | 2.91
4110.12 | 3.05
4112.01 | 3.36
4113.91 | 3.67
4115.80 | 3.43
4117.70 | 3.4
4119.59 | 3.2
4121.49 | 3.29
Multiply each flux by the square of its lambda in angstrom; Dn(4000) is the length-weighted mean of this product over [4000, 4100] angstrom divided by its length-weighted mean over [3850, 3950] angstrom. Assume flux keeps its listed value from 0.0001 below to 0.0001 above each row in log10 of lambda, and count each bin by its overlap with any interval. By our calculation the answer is 1.11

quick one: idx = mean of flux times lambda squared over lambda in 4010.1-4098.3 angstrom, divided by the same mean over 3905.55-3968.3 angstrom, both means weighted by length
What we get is 1.1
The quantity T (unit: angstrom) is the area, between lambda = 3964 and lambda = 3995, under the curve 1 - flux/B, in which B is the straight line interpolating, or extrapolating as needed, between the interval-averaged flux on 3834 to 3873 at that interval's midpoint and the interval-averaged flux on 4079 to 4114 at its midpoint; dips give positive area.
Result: 1.9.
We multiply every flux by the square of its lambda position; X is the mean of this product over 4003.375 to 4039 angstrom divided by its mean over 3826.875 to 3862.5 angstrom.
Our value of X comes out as 1.3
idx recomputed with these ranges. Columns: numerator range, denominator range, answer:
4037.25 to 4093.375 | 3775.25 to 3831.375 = 1.32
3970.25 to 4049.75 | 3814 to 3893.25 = 1.16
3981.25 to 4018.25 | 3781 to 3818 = 1.26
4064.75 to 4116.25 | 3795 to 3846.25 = 1.31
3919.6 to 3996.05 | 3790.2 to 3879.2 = 1.08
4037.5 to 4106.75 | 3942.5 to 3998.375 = 1.16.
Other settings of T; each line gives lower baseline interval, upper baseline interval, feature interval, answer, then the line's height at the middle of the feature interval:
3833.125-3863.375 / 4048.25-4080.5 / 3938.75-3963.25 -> 0.8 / 3.41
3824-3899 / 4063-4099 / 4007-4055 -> -4.2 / 3.34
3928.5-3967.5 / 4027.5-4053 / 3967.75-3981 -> 1.6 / 3.32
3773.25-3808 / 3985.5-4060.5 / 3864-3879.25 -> -1.9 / 3.2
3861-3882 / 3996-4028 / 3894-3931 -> 1.4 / 3.56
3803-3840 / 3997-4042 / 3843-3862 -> -1.6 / 3.14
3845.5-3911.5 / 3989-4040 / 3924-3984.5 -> 6.2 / 3.5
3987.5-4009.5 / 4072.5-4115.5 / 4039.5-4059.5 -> -1.3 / 3.45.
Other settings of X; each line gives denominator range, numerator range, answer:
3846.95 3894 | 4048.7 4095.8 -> 1.14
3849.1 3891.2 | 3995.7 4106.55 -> 1.13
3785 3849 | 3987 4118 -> 1.32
